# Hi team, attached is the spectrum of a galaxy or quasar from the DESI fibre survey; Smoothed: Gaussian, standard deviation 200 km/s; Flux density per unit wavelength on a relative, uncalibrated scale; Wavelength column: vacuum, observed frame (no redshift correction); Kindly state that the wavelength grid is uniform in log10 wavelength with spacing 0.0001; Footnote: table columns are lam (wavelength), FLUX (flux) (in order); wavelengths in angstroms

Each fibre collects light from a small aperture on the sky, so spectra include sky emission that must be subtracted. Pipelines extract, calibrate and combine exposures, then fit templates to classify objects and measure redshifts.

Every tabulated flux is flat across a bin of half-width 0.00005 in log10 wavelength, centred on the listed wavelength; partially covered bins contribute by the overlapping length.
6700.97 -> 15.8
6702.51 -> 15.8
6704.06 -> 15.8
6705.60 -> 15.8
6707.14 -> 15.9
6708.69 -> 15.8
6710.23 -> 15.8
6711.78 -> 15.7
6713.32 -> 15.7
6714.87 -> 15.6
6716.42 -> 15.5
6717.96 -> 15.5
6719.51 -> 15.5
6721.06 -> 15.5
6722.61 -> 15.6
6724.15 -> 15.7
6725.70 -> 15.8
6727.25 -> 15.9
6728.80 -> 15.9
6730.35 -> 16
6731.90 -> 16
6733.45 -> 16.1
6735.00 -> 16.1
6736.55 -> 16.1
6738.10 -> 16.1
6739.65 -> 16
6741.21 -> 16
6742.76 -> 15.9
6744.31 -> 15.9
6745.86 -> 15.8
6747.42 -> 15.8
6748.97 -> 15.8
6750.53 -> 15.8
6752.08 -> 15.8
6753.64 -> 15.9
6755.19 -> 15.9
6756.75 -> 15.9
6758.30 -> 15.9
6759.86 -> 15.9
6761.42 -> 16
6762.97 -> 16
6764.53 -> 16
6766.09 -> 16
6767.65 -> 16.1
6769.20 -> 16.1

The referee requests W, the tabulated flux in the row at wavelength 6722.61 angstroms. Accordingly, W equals 15.6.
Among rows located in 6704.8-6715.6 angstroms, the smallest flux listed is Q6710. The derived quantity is 15.6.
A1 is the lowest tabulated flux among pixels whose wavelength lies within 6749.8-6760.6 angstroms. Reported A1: 15.8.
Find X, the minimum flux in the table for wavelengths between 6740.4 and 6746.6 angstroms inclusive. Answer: 15.8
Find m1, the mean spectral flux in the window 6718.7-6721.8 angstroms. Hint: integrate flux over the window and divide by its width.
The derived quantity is 15.5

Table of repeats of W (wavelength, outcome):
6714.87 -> 15.6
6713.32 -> 15.7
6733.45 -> 16.1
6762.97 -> 16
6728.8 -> 15.9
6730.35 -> 16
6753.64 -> 15.9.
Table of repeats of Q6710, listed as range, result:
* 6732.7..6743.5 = 15.9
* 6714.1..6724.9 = 15.5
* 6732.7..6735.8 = 16.1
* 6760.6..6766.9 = 16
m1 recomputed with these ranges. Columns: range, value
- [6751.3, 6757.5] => 15.9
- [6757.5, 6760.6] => 15.9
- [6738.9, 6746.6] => 15.9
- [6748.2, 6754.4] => 15.8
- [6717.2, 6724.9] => 15.6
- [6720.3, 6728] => 15.7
